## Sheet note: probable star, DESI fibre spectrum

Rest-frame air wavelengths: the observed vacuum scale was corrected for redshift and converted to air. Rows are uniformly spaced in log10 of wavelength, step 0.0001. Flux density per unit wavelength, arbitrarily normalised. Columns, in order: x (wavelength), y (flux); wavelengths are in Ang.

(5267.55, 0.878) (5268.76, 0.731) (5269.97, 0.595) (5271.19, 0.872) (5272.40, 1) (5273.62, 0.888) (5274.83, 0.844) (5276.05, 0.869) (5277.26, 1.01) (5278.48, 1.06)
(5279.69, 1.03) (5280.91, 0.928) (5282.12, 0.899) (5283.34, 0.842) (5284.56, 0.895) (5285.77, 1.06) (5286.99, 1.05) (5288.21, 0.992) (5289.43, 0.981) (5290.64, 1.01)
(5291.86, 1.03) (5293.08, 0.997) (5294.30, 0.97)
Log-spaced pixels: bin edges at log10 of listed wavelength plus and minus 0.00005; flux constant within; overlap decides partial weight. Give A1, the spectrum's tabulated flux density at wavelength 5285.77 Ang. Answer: 1.06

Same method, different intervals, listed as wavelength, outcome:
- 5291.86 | 1.03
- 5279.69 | 1.03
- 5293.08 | 0.997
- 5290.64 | 1.01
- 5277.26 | 1.01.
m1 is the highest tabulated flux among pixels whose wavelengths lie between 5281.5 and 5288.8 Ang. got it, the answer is 1.06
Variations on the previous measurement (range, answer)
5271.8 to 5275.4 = 1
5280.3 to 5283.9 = 0.928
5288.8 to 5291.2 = 1.01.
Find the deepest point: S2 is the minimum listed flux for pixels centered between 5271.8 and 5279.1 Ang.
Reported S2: 0.844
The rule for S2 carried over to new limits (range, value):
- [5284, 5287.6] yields 0.895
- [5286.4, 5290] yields 0.981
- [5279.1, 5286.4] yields 0.842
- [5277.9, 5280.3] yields 1.03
